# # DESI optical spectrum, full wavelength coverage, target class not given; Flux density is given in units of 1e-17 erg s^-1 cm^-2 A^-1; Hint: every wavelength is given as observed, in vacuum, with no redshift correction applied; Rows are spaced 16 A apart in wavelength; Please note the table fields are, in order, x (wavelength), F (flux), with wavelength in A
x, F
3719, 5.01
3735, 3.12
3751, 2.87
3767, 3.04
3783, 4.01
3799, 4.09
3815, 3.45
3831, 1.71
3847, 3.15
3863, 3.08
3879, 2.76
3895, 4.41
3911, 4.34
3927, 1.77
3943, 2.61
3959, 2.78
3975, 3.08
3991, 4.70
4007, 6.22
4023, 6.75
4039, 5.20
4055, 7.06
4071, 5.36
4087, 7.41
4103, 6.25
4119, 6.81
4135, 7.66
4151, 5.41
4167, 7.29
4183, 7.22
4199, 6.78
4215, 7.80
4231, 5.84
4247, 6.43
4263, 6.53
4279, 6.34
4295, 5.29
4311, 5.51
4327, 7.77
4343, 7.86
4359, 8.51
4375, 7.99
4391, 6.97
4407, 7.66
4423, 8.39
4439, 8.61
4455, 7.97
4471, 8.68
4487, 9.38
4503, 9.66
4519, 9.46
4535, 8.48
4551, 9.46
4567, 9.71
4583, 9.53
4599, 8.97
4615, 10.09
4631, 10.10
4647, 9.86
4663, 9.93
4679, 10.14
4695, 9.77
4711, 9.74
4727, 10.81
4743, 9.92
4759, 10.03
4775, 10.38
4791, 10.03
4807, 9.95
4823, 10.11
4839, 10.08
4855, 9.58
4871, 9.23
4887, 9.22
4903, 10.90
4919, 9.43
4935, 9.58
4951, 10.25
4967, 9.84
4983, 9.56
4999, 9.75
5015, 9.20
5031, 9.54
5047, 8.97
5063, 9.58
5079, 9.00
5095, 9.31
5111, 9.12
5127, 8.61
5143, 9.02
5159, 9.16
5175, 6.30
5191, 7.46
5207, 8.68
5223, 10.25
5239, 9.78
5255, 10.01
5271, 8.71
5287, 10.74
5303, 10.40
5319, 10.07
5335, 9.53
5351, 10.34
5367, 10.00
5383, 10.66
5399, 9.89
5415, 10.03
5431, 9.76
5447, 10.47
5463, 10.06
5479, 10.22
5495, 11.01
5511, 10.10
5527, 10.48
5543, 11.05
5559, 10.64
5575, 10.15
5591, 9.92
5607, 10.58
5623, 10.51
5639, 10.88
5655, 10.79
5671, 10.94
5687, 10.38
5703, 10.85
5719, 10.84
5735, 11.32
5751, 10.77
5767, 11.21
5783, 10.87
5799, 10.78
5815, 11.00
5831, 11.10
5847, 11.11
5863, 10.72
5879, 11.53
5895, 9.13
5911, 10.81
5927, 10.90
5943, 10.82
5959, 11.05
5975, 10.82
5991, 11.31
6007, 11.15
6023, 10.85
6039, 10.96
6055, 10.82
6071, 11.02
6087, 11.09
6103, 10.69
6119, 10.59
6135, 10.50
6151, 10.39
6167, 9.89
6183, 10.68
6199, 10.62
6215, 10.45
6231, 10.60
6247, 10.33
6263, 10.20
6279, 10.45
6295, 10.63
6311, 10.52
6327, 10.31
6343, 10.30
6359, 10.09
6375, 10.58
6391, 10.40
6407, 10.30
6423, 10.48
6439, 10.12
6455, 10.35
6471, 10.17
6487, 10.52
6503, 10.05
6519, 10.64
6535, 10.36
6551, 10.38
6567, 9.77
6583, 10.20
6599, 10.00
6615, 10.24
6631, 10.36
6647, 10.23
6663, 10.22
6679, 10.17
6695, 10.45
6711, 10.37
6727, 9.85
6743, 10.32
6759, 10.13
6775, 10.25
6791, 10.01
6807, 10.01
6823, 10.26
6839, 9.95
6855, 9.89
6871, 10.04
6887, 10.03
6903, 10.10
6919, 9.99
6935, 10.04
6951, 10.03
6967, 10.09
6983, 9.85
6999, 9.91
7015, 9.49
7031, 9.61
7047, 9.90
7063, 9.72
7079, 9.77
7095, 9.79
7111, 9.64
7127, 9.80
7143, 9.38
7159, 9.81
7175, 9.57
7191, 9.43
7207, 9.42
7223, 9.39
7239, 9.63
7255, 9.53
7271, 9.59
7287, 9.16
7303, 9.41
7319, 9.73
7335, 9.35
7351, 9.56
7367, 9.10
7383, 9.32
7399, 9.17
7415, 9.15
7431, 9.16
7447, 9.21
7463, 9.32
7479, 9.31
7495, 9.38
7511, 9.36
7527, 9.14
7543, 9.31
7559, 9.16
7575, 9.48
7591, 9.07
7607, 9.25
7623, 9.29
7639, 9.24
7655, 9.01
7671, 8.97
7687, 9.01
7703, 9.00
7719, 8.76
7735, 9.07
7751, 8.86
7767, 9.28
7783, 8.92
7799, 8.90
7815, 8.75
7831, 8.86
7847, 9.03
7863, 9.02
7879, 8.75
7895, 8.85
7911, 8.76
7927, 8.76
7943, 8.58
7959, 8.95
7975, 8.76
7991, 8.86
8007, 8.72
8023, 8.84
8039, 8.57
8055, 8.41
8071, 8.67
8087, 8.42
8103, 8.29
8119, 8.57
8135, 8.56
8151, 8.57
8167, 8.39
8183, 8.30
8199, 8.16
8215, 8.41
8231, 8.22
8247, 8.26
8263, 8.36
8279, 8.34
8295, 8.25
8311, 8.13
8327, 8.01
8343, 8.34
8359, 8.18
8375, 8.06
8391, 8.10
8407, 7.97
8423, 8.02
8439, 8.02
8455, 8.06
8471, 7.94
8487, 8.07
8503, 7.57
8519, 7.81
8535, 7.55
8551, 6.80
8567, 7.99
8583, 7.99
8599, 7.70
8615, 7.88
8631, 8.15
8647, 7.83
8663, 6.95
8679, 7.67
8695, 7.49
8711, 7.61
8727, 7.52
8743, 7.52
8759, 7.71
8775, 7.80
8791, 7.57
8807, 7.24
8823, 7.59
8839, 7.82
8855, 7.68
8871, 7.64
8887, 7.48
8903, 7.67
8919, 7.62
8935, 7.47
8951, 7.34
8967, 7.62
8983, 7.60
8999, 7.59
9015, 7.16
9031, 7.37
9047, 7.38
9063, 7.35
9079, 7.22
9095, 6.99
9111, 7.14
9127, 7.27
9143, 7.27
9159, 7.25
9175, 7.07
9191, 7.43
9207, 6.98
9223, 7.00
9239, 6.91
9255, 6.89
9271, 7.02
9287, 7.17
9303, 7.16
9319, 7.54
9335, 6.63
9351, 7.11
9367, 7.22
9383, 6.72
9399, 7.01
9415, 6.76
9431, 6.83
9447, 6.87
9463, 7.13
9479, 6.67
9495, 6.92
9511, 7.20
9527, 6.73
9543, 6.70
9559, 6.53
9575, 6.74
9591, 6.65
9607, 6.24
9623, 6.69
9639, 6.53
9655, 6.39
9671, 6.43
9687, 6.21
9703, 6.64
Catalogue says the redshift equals 0.000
